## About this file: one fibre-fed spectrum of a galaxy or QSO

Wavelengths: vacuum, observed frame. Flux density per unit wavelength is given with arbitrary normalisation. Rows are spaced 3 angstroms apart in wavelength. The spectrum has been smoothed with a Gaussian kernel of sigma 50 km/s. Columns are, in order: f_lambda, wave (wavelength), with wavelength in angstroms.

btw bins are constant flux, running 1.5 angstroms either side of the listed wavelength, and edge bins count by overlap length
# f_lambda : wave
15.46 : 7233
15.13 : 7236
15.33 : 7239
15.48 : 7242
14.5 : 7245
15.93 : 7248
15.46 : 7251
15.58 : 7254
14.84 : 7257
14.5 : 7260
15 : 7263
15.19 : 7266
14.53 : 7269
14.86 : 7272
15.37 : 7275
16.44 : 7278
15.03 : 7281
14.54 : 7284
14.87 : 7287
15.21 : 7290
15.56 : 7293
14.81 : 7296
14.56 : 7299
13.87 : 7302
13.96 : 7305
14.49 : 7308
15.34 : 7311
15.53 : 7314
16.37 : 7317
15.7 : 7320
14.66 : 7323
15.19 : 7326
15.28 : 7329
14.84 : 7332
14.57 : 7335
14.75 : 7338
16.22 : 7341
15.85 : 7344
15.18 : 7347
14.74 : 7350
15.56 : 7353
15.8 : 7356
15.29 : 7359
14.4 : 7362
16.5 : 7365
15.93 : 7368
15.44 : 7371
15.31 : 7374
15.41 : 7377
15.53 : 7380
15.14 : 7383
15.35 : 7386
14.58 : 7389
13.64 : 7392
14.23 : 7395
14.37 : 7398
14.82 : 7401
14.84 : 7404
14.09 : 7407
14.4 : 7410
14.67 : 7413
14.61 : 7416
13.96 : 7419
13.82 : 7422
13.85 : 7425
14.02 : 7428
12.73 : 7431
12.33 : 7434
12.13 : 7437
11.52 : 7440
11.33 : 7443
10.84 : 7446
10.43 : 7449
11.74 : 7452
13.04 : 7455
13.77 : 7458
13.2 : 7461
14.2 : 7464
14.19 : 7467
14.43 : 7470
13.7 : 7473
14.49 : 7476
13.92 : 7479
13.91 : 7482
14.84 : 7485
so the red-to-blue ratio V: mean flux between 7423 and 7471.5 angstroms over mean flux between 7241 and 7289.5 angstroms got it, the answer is 0.84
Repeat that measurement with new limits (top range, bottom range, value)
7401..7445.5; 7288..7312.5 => 0.91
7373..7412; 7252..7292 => 0.98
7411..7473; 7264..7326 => 0.87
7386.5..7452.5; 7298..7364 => 0.88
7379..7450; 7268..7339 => 0.91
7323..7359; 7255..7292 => 1.01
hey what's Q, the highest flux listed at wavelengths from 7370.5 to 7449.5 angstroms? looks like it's 15.53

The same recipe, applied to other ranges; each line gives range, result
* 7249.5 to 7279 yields 16.44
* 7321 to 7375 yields 16.5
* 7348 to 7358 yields 15.8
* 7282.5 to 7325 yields 16.37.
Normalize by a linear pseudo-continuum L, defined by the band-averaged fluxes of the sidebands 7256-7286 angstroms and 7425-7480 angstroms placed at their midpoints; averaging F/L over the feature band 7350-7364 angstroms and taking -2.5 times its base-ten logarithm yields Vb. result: -0.09 mag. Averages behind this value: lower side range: 15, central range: 15.3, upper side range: 12.9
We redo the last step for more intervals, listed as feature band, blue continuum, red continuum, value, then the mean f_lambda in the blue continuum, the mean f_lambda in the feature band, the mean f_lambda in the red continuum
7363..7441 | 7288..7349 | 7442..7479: -0.04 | 15.1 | 14.4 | 13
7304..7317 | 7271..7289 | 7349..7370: 0.02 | 15.2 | 15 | 15.5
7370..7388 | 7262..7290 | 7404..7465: -0.12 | 15.1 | 15.3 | 13.1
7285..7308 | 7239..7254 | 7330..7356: 0.05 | 15.4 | 14.7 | 15.2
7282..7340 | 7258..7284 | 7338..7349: 0.03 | 15.1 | 15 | 15.6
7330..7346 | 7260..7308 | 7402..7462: -0.07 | 14.9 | 15.2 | 13.1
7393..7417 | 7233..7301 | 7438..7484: -0.07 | 15.1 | 14.5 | 13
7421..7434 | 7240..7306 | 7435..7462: -0.09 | 15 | 13.4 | 12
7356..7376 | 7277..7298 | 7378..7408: -0.05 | 15.2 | 15.5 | 14.7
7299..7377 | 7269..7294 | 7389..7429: -0.03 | 15.2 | 15.2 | 14.3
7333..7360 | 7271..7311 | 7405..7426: -0.05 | 14.9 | 15.3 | 14.2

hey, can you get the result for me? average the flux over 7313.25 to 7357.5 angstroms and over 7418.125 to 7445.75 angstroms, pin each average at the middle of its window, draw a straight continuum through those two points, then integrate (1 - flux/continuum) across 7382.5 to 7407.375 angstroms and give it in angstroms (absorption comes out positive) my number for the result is -1.5 angstroms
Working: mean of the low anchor 15.3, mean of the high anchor 12.7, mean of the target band 14.6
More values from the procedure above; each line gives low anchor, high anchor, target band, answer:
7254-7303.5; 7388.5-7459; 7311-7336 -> -1.4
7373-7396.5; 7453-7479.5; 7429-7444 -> 2.2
